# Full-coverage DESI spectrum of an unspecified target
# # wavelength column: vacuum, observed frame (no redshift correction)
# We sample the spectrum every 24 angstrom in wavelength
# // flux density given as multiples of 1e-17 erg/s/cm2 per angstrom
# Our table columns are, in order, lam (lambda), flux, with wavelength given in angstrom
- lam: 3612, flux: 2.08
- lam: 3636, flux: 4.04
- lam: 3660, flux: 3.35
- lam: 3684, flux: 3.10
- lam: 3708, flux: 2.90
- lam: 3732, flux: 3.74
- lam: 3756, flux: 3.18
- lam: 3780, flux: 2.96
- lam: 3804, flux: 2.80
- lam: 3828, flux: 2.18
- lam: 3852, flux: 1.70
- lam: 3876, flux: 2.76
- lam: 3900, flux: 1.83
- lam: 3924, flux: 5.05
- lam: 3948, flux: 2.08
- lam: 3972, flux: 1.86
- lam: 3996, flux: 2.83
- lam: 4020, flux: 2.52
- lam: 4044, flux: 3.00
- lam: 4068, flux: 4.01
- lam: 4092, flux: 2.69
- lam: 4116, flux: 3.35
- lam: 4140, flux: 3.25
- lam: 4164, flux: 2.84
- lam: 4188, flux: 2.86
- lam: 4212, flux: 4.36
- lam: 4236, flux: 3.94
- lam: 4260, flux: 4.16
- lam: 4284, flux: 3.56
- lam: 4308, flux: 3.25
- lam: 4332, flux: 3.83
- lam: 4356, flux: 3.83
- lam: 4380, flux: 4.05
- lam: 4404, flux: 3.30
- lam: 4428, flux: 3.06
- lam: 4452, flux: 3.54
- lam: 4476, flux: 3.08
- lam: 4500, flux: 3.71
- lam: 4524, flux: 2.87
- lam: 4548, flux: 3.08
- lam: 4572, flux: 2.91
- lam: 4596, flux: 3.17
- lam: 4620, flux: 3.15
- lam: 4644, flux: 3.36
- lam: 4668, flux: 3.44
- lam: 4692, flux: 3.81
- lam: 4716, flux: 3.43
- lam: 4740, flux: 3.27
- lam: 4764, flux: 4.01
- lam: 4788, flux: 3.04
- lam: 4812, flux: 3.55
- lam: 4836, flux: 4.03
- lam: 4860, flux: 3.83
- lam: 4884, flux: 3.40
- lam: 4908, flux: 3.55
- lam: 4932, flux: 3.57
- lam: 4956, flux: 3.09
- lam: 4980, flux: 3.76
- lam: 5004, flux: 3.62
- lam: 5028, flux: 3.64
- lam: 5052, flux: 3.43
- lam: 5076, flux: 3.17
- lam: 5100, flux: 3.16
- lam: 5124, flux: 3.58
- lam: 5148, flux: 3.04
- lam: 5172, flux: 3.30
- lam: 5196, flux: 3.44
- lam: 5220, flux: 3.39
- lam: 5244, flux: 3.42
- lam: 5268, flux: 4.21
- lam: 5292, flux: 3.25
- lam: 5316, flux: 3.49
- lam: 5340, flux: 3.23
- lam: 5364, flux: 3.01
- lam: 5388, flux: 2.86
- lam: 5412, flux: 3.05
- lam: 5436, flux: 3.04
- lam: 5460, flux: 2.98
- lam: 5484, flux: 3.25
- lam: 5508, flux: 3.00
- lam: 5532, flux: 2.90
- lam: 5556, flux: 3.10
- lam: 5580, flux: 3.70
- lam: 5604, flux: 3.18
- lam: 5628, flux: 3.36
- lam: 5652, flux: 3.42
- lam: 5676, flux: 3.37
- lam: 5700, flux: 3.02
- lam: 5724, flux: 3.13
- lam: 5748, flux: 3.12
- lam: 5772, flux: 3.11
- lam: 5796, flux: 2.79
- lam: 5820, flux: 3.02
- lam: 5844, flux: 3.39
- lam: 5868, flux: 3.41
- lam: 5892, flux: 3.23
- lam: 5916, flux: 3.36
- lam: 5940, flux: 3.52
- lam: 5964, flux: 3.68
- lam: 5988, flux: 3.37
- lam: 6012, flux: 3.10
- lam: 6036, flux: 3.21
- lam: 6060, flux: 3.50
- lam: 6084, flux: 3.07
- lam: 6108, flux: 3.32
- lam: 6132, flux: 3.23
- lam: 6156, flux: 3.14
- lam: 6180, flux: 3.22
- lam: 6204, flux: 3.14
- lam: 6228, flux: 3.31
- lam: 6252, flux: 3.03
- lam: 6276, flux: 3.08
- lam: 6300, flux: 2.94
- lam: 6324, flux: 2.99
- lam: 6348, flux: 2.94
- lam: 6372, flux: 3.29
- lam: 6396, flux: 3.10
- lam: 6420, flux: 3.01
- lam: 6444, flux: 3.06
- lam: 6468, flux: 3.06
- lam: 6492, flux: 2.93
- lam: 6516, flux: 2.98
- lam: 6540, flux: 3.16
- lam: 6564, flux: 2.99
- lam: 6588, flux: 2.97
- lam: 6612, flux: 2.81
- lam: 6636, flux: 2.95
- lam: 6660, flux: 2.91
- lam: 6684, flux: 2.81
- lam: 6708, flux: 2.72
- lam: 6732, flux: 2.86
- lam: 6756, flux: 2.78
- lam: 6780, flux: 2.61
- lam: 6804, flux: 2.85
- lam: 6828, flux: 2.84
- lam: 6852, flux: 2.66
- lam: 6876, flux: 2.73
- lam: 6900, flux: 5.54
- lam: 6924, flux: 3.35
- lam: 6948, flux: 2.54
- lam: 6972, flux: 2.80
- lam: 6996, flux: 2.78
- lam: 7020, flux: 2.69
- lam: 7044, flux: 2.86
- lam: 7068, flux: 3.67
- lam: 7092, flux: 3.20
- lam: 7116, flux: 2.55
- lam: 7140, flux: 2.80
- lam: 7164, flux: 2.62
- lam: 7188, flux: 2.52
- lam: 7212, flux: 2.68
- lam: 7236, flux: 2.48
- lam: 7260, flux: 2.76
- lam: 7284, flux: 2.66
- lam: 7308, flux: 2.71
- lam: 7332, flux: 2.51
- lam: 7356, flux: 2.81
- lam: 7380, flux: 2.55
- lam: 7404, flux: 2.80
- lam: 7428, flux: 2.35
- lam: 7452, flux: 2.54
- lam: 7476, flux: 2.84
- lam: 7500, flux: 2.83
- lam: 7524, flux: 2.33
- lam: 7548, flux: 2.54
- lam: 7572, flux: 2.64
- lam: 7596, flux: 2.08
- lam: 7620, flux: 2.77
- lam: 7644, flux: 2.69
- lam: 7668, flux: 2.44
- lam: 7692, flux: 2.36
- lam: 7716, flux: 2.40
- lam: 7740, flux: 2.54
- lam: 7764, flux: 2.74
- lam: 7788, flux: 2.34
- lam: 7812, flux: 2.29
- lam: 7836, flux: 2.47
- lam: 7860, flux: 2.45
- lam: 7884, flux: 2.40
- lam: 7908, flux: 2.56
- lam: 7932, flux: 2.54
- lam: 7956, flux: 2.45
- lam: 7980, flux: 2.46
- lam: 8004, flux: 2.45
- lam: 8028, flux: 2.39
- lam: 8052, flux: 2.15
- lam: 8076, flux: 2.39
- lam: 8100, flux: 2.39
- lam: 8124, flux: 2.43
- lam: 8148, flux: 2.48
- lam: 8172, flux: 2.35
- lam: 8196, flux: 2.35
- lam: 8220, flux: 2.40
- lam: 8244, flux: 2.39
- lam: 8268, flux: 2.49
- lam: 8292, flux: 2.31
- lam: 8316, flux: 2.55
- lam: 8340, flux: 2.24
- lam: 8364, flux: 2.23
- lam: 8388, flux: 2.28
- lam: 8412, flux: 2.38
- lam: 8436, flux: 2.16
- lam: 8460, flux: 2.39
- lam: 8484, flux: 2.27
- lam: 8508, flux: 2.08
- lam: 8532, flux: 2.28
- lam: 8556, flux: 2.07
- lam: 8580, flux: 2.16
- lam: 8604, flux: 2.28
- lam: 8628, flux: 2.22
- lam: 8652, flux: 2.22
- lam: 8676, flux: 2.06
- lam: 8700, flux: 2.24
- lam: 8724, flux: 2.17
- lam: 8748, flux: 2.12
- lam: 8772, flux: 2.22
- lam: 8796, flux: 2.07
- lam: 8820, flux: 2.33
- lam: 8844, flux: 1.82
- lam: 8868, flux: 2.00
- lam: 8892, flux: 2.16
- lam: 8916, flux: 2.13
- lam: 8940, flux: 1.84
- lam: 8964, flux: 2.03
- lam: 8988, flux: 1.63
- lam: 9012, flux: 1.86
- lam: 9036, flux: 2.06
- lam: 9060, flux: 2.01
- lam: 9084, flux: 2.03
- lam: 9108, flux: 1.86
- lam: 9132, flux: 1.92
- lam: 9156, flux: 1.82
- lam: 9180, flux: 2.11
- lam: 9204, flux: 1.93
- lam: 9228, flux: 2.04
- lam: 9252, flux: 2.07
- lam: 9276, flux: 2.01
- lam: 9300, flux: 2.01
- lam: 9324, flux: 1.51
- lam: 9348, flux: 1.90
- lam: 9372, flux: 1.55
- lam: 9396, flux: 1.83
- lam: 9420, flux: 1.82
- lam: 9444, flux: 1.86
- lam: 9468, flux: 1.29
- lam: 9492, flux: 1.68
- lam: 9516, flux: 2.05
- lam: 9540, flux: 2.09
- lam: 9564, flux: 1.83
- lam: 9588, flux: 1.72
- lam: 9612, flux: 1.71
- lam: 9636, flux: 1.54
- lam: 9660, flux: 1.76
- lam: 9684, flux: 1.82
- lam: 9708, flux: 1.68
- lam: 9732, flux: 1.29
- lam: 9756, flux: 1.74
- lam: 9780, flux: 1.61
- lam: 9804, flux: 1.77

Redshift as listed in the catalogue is 0.052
